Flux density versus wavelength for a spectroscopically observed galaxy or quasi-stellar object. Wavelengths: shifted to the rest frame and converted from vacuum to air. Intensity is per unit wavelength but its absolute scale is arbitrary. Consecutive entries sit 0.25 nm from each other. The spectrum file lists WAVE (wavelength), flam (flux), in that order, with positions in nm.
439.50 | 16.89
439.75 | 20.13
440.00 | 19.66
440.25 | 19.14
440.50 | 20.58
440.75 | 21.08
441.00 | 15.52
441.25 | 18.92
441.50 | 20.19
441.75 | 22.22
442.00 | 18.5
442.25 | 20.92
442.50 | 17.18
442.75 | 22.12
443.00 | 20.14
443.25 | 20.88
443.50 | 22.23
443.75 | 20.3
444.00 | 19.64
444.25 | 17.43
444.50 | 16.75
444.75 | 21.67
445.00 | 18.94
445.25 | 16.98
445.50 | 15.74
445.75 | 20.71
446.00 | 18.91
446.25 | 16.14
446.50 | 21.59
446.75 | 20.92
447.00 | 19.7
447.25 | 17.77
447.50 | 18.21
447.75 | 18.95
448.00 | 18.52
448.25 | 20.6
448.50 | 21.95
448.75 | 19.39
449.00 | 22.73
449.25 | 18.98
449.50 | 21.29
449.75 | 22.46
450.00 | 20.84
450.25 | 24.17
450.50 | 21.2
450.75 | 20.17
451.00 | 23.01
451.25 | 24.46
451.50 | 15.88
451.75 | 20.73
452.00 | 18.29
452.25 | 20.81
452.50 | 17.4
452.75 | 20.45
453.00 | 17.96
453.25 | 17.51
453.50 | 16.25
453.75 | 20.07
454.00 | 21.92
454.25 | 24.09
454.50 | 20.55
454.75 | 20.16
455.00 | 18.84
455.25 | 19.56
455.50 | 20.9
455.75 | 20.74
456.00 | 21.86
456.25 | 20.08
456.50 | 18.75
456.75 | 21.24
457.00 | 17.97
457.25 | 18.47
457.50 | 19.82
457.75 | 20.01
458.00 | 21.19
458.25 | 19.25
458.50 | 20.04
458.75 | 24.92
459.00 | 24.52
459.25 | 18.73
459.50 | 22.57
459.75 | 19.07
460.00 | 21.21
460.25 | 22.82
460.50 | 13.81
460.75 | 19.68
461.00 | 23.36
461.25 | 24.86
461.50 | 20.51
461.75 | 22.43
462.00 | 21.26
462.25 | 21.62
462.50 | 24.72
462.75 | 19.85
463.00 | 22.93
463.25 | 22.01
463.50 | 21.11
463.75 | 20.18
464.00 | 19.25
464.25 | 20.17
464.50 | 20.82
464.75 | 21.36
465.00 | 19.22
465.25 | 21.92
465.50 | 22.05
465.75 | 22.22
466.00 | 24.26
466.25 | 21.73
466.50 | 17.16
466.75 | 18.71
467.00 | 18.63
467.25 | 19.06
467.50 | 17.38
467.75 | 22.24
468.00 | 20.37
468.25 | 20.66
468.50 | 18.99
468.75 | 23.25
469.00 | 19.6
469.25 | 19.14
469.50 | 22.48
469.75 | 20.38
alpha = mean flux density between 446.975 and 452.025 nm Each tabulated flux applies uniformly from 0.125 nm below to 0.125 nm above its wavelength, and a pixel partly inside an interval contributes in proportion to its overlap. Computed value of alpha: 20.5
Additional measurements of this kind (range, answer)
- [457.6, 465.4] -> 21.1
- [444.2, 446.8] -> 18.7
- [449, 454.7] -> 20.4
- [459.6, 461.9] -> 20.9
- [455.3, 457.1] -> 20.2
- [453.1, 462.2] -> 20.5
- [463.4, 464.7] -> 20.4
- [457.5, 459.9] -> 21.1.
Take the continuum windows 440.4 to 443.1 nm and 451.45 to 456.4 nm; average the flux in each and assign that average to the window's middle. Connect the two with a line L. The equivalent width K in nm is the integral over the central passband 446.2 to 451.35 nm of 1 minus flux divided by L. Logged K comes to -0.24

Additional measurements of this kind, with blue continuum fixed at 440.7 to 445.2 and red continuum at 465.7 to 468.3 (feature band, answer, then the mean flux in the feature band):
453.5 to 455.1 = -0.06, 20.6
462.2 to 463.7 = -0.14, 22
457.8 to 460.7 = -0.10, 20.7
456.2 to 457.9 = 0.04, 19.5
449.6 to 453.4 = -0.10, 20.3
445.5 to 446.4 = 0.07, 18.3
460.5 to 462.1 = -0.11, 21.4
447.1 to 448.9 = 0.03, 19.4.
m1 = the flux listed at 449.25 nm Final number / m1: 18.98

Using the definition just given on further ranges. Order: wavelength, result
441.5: 20.19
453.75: 20.07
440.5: 20.58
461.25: 24.86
